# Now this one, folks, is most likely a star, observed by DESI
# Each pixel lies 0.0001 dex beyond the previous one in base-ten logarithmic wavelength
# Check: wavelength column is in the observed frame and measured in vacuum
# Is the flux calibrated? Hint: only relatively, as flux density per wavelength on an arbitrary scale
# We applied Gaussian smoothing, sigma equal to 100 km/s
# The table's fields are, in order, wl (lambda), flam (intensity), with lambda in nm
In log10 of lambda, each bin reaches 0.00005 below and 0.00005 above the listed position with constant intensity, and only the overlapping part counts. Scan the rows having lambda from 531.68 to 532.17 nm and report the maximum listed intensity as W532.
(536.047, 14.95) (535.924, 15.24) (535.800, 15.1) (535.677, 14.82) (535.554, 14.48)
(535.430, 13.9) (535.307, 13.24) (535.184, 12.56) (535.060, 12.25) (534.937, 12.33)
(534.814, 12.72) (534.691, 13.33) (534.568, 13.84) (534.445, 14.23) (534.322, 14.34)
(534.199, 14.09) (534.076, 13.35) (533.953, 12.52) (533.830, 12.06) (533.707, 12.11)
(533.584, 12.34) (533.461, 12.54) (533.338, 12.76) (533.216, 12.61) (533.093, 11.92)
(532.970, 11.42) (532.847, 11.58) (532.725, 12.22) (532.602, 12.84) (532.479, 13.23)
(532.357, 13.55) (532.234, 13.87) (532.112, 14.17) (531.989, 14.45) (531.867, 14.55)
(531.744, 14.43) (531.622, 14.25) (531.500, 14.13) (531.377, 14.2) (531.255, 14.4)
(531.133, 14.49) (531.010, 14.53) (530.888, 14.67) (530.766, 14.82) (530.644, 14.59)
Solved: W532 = 14.55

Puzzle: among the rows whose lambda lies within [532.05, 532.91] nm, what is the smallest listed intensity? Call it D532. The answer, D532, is 11.58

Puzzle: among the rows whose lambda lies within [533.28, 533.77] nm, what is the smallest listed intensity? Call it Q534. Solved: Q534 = 12.11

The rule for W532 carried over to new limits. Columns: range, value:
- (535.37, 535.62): 14.48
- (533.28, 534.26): 14.09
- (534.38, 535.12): 14.23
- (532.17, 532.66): 13.87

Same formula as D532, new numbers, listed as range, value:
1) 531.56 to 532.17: 14.17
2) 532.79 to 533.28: 11.42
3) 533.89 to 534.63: 12.52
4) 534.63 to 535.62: 12.25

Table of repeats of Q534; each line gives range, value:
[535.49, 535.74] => 14.48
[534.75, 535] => 12.33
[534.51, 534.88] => 12.72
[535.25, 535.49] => 13.24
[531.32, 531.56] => 14.13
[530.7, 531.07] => 14.53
